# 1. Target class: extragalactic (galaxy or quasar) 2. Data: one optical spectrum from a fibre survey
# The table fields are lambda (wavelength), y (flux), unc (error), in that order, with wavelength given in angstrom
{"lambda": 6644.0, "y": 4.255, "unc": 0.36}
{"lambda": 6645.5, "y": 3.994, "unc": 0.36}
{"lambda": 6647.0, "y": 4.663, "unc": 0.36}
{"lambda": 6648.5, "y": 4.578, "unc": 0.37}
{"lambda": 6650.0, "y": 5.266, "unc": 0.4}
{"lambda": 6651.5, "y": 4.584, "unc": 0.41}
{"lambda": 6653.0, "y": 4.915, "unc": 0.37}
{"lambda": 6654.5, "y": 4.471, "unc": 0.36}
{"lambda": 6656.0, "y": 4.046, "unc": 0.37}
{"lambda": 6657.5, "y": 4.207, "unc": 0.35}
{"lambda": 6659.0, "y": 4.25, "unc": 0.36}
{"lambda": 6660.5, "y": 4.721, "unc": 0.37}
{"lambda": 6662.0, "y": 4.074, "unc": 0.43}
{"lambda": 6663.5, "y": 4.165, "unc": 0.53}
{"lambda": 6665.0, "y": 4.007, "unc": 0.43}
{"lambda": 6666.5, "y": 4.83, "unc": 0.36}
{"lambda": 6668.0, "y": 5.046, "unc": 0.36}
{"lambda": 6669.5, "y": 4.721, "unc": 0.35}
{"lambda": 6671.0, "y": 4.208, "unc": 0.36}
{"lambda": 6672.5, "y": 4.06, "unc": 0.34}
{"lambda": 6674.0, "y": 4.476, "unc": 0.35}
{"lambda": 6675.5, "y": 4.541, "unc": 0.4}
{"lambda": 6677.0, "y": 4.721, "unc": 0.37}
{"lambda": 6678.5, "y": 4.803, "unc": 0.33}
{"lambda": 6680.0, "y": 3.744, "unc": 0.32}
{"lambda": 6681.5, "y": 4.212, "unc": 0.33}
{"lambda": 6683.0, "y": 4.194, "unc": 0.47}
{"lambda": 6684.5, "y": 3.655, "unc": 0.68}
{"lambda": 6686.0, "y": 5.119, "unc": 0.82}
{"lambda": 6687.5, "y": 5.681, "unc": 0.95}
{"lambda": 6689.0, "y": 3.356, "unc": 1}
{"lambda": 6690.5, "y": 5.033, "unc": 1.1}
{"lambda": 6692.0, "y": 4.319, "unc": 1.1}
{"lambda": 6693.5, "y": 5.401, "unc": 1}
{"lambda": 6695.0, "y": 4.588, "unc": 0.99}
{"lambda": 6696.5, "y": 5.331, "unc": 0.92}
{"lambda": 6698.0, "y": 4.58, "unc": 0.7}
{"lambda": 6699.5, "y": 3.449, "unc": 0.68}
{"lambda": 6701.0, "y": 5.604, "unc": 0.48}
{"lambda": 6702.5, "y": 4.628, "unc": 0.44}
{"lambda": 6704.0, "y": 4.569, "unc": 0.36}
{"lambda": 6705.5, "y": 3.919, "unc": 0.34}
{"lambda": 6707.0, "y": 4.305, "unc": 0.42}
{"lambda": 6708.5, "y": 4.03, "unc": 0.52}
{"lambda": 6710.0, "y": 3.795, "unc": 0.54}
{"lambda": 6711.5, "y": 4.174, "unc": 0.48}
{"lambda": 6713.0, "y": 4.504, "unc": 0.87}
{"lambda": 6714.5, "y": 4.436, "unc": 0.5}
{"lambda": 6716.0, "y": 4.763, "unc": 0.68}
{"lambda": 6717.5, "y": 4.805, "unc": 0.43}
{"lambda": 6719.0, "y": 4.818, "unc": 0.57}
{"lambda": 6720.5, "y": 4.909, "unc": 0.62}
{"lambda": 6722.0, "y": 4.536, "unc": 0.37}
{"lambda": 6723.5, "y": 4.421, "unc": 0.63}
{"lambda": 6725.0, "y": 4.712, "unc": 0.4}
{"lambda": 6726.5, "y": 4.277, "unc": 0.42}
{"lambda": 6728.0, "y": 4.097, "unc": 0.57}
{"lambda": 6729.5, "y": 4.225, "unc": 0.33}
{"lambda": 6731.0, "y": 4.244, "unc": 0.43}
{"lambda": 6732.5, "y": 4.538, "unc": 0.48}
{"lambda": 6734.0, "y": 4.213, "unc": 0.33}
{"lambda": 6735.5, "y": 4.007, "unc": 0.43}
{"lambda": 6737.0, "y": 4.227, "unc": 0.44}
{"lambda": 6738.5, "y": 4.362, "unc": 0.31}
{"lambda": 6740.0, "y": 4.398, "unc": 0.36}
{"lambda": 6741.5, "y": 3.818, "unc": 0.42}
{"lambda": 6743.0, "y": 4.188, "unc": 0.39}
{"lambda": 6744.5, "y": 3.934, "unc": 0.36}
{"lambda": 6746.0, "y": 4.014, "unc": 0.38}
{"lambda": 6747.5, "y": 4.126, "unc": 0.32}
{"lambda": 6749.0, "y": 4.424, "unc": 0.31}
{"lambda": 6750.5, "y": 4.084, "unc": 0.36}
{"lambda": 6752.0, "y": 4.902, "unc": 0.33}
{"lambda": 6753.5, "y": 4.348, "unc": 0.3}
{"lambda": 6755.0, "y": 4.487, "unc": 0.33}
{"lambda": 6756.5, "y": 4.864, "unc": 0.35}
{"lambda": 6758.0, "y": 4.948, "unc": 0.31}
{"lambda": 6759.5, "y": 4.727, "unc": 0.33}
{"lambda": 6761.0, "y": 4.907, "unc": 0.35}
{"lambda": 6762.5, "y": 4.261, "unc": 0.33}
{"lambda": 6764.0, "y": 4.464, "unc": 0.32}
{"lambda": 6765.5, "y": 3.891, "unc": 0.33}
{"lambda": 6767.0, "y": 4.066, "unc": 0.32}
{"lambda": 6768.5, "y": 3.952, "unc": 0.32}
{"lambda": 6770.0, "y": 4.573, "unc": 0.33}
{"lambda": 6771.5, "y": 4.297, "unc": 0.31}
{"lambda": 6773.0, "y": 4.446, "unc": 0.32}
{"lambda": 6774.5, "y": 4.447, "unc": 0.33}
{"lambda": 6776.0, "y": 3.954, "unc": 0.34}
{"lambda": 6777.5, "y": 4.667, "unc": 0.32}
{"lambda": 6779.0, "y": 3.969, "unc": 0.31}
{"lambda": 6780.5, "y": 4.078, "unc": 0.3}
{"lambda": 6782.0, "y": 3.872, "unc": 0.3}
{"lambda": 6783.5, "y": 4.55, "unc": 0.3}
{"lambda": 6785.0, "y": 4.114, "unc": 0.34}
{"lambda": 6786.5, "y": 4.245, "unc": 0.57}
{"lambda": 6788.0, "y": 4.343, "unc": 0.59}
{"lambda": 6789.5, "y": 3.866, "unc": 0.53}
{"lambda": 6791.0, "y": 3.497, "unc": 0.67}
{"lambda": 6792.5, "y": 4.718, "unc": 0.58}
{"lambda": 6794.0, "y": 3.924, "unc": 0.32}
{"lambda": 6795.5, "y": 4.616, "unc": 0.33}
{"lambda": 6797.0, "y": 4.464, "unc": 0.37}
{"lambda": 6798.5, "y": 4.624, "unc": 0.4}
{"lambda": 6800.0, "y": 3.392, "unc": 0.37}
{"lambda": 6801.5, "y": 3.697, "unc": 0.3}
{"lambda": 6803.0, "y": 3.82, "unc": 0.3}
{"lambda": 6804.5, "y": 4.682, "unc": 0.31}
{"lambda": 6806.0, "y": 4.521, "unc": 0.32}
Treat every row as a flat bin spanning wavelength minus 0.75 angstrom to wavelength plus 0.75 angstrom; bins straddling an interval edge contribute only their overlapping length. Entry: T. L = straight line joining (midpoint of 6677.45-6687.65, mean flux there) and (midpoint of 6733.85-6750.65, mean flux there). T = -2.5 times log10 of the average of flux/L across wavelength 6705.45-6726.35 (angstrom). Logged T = -0.045 mag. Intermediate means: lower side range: 4.42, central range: 4.45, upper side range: 4.15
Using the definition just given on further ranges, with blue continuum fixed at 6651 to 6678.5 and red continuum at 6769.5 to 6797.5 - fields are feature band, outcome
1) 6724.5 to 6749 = 0.028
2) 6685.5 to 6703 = -0.084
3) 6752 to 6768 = -0.055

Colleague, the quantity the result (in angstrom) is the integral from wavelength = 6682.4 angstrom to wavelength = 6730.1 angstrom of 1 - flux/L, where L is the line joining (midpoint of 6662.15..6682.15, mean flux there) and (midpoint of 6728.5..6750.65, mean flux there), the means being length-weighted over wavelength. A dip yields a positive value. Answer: -2.3 angstrom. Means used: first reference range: 4.42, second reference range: 4.19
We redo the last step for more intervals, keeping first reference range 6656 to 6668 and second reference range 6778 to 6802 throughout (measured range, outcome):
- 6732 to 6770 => -1.2 angstrom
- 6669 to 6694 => -0.9 angstrom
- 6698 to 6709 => -0.3 angstrom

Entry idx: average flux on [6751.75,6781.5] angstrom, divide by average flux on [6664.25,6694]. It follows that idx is 1.0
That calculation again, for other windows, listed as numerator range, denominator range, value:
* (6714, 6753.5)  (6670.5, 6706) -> 0.97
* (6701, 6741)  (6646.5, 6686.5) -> 0.99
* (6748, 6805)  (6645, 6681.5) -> 0.96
